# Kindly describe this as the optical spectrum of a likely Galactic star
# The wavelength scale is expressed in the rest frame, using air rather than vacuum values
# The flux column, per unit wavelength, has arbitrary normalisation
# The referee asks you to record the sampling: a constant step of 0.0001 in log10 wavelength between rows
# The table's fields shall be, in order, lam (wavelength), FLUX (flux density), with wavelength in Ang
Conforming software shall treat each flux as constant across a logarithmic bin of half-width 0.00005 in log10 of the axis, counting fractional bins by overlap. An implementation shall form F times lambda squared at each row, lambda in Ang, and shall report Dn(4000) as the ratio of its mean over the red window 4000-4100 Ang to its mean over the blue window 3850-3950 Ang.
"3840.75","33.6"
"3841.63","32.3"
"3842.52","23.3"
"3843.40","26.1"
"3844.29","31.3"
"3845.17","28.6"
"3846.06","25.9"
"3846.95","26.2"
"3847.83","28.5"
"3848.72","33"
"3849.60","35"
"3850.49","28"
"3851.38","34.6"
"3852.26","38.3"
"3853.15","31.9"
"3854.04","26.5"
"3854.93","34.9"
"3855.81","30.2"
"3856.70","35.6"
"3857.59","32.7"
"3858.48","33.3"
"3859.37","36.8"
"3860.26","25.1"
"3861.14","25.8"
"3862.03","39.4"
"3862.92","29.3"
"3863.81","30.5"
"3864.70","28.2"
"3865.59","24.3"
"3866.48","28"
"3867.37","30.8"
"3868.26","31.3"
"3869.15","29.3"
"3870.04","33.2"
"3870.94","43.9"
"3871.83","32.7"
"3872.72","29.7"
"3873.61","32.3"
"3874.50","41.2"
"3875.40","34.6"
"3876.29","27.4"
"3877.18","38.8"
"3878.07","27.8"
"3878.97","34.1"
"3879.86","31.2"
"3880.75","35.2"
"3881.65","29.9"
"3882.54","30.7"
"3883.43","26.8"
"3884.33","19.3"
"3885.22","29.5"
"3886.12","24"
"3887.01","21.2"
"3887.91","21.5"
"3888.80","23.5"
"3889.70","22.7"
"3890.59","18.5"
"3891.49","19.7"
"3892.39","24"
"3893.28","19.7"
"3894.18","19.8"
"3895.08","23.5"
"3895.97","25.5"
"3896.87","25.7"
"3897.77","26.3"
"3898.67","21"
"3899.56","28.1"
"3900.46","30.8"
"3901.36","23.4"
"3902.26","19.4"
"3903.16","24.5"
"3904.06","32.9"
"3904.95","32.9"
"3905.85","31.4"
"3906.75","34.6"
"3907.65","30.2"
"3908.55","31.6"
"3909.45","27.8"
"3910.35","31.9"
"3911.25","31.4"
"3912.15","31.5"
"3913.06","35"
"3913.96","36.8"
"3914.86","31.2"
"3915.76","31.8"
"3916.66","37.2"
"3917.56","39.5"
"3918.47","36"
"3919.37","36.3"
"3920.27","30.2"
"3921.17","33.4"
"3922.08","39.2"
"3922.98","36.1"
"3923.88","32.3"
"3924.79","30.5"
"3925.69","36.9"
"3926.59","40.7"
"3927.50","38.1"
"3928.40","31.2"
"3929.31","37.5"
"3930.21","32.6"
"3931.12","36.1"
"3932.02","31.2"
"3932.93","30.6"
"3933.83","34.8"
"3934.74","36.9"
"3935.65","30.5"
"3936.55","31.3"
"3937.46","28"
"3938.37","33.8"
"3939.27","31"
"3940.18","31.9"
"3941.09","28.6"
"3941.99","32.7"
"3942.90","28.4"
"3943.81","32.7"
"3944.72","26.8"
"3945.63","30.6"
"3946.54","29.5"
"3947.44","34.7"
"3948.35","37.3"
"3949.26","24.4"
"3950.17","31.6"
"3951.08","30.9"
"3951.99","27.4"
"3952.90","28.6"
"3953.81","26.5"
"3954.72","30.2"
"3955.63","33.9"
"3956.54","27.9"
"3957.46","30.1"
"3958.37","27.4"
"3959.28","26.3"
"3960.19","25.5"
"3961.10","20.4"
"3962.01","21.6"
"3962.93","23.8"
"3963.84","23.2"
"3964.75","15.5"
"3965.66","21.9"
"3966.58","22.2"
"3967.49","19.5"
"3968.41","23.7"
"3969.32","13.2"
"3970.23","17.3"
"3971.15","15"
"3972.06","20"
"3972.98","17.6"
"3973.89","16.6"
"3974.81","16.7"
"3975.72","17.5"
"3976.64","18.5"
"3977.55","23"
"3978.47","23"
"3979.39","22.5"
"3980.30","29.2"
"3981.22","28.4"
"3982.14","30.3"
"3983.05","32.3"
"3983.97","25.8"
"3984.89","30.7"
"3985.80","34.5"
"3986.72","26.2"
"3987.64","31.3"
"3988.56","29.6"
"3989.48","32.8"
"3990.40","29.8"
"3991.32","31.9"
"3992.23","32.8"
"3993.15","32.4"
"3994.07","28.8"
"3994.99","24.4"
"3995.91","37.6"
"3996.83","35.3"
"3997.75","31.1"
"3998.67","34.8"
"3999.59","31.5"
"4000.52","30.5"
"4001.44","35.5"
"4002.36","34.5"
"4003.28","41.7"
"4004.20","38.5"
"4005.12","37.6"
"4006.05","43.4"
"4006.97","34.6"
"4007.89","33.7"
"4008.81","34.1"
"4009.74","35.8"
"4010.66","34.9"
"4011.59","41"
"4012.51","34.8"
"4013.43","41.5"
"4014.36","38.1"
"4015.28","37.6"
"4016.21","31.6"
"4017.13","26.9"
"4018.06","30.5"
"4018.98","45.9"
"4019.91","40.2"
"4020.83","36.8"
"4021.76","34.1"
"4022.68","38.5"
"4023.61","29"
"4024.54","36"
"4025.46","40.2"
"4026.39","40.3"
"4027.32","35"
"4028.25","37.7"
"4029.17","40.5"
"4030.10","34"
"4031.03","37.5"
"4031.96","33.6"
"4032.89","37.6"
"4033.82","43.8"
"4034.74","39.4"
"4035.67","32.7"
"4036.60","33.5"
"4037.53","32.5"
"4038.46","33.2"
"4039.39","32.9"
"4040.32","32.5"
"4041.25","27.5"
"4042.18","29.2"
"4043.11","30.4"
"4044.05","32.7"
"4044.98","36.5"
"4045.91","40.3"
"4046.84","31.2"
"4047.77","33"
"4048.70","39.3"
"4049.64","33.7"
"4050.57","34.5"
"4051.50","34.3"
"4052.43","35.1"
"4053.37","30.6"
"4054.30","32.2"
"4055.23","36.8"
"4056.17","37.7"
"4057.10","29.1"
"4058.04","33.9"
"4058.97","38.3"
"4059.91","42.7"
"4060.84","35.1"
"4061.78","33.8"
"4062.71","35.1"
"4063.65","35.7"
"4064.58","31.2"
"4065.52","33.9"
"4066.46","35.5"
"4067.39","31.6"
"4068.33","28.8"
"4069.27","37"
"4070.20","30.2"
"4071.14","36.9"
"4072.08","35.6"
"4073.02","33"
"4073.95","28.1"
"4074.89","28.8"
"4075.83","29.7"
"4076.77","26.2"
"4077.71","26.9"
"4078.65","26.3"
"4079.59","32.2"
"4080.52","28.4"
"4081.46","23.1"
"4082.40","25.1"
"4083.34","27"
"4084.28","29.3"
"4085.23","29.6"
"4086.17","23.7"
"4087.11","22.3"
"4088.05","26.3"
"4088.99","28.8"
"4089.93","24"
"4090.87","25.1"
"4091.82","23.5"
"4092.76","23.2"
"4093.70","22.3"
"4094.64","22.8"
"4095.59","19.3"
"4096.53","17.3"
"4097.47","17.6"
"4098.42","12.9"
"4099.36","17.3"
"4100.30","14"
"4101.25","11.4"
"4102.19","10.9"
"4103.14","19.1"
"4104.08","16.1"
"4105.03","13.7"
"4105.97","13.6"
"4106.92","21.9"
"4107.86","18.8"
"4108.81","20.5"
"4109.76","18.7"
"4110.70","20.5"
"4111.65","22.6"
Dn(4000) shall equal 1.14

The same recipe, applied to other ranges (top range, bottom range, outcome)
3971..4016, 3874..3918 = 1.13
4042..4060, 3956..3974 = 1.67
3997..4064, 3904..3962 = 1.17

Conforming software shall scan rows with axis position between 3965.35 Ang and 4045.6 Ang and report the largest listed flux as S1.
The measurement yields 45.9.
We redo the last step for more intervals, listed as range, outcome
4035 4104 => 42.7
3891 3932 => 40.7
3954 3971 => 33.9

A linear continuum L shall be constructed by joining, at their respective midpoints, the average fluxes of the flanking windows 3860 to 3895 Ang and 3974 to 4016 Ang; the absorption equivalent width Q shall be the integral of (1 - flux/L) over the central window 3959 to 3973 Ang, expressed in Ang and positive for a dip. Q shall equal 4.7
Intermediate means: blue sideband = 28.5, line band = 20.4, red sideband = 31.7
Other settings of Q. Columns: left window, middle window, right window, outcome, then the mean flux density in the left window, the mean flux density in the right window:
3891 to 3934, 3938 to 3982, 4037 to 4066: 9.0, 30.9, 34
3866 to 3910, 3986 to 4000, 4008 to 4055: 0.8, 28.2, 35.3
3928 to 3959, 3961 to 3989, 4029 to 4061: 8.1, 31.1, 34.7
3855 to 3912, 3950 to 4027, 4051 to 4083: 2.8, 28.9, 32.3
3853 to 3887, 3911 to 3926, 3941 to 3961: -2.1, 31.1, 29.5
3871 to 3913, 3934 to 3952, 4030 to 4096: -1.3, 28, 31.5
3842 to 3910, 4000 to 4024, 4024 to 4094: -3.6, 29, 32.3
